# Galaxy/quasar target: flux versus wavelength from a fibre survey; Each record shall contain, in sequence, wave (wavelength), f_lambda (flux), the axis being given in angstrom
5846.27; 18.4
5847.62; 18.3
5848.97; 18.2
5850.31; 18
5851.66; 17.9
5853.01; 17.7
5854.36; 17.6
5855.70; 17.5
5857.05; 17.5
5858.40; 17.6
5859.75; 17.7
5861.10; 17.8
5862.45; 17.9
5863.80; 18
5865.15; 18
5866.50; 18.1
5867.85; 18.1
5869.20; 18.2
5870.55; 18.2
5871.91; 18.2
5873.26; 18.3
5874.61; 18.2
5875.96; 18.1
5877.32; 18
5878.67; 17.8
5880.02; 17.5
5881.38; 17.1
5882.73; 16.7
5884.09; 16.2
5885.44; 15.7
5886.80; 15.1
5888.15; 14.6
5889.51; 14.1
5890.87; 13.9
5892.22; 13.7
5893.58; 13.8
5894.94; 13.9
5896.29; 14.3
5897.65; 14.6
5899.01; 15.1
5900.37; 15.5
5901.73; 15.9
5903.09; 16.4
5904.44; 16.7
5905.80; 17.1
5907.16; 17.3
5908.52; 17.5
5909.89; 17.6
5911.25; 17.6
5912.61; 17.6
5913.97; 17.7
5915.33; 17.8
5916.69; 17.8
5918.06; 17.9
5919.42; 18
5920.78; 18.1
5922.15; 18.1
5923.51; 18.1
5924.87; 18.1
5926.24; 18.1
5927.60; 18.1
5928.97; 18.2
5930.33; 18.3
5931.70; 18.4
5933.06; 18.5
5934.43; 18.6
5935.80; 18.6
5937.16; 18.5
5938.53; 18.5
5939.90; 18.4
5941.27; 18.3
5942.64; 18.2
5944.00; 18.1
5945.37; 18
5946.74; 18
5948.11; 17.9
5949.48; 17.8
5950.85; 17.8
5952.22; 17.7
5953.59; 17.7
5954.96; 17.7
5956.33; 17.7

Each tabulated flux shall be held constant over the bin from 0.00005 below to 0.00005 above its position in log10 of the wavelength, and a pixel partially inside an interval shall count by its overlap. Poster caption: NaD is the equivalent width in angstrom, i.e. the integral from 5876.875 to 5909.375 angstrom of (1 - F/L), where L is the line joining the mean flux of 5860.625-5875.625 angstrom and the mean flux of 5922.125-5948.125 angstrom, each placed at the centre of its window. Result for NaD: 4.3 angstrom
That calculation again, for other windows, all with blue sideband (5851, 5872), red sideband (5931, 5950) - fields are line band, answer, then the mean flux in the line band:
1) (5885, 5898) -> 2.7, 14.3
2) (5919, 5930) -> 0.0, 18.1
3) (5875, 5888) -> 0.8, 16.8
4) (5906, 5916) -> 0.3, 17.6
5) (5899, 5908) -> 0.8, 16.4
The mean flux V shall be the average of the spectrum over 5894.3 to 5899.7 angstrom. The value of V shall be 14.5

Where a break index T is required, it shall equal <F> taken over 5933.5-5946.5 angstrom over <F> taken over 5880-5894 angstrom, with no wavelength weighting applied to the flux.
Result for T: 1.2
